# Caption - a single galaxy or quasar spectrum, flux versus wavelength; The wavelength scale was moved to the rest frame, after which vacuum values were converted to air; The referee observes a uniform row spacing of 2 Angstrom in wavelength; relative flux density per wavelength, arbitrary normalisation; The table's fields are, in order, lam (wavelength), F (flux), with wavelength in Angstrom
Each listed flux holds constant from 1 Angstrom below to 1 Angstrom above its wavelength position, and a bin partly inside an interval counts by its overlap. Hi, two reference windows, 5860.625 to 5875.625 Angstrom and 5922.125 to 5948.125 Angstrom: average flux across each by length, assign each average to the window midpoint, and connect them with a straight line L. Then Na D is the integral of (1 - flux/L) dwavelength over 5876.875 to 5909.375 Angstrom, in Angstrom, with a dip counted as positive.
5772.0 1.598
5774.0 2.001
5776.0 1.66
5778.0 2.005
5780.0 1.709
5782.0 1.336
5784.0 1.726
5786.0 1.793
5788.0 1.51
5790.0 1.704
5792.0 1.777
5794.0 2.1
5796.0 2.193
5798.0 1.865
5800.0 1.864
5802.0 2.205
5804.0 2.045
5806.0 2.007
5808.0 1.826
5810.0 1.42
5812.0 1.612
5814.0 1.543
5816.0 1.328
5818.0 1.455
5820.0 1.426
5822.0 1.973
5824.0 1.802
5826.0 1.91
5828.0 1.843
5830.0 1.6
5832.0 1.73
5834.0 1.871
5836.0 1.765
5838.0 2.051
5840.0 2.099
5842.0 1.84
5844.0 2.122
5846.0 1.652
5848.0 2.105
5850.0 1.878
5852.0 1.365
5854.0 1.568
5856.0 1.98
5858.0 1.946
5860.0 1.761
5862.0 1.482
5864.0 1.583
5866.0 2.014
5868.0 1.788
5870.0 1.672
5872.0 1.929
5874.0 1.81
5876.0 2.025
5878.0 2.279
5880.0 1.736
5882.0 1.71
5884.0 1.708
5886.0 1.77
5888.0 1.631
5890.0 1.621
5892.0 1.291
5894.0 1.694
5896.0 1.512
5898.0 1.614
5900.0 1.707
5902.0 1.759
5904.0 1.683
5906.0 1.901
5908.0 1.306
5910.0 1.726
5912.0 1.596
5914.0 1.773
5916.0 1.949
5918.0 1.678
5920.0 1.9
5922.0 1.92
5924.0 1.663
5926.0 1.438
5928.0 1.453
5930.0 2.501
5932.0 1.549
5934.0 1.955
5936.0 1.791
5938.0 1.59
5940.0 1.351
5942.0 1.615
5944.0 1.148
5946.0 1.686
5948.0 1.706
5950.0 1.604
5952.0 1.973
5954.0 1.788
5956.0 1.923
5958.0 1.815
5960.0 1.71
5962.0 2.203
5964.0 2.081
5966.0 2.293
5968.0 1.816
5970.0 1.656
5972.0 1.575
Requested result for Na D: 0.8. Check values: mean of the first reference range 1.77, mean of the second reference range 1.66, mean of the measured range 1.68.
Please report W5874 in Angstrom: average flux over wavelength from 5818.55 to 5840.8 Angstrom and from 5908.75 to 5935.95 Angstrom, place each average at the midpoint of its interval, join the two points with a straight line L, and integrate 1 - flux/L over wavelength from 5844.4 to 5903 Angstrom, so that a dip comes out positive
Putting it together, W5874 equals 1.5 Angstrom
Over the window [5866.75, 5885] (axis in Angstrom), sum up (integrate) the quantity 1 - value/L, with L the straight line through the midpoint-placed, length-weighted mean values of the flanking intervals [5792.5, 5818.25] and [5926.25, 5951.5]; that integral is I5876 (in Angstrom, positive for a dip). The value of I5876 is -1.3 Angstrom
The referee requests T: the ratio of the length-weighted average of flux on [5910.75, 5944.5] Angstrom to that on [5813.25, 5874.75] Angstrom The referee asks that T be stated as 0.96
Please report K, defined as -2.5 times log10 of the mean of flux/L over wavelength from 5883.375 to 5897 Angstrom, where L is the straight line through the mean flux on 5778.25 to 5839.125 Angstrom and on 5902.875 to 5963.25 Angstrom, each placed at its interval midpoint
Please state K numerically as 0.093 mag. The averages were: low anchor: 1.77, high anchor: 1.73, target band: 1.6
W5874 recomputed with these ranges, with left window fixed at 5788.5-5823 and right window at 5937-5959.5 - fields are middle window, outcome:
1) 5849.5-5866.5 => 0.2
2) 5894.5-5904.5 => 0.3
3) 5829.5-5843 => -0.8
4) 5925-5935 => -0.6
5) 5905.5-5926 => -0.5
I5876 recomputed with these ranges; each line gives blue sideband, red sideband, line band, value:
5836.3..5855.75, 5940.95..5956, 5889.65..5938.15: 0.6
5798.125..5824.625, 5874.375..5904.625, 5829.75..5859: -2.0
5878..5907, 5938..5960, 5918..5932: -0.9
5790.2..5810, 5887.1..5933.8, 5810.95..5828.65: 2.3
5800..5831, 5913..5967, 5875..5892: -0.2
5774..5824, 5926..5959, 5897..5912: 0.5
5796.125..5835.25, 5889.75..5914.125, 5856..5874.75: -1.1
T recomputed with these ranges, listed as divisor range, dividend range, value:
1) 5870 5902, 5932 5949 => 0.92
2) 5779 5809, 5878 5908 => 0.91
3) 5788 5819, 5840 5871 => 1.00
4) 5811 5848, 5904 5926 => 0.98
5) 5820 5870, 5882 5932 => 0.94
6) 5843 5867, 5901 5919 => 0.96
